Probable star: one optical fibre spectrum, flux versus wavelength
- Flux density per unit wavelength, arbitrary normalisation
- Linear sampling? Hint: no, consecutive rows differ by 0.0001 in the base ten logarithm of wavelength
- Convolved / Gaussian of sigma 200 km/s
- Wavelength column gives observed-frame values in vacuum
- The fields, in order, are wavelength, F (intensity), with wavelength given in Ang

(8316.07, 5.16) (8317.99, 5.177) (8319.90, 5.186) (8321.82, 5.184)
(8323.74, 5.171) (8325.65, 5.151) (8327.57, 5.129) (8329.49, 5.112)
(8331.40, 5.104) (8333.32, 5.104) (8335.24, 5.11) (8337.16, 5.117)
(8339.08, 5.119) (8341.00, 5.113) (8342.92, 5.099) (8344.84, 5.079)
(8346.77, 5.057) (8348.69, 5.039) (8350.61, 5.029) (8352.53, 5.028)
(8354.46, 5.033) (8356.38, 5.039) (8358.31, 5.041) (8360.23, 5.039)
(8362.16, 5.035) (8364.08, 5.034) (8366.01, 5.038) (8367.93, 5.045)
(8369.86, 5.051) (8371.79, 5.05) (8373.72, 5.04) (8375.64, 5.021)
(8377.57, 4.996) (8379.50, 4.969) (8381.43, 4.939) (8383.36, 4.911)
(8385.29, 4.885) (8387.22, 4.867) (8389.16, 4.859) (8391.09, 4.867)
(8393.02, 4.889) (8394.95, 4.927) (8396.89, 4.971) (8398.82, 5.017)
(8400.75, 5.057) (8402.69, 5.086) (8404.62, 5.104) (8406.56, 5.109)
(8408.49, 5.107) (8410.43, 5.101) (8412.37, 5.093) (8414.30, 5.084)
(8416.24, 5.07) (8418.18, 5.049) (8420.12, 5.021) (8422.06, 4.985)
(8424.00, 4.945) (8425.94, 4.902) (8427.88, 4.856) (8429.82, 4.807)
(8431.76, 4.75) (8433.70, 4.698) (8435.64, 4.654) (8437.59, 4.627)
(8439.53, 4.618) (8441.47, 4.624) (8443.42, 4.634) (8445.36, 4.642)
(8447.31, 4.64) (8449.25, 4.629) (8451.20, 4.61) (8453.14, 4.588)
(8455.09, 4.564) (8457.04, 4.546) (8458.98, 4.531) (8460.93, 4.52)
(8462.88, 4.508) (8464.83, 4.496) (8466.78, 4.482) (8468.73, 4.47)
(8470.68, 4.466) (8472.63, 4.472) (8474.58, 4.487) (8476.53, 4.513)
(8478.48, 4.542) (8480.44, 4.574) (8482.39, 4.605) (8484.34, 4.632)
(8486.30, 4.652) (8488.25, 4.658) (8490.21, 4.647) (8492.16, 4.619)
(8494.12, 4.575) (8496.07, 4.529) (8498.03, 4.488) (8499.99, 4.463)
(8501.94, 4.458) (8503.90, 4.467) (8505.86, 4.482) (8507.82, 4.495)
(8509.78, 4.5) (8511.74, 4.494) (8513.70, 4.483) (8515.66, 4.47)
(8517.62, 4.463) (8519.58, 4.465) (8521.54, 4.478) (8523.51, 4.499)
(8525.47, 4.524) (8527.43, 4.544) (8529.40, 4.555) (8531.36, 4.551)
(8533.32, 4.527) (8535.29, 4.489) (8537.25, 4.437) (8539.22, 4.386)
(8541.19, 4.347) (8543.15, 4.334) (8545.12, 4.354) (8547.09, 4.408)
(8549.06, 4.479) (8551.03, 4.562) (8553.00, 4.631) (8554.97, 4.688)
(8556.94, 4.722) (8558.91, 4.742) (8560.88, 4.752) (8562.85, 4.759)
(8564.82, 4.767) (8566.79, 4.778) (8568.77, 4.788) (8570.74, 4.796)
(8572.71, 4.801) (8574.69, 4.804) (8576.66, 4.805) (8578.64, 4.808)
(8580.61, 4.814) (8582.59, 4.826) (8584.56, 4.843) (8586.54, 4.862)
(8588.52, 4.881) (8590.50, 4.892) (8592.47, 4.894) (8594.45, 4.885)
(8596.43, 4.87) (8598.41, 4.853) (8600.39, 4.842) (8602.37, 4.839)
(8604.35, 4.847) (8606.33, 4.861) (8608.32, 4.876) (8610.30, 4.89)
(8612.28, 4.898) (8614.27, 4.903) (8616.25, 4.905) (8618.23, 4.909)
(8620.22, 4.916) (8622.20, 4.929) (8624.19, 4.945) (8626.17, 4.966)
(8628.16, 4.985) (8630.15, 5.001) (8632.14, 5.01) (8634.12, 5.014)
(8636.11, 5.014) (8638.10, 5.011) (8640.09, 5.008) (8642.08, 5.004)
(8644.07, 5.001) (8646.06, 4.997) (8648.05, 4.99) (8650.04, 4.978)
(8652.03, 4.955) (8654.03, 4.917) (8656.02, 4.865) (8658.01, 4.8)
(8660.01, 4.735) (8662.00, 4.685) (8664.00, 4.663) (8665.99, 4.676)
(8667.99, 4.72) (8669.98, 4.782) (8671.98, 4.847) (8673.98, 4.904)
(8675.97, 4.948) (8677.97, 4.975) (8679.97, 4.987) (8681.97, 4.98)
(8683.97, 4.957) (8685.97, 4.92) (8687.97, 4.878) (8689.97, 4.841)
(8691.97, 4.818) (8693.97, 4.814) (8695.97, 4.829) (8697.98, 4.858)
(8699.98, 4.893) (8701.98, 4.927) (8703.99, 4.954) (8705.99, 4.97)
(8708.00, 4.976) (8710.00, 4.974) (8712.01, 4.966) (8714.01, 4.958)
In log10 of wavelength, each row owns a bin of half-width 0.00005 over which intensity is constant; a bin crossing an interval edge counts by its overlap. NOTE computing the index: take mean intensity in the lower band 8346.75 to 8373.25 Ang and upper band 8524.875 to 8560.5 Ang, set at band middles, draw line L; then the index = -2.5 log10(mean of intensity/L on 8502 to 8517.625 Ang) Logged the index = 0.03 mag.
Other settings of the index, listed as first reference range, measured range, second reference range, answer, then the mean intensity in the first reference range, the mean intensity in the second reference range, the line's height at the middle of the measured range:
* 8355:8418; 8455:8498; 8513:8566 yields 0.04 mag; 5.01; 4.54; 4.73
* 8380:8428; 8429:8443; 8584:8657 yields 0.07 mag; 4.99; 4.93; 4.98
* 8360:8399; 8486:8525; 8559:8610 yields 0.08 mag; 4.97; 4.83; 4.88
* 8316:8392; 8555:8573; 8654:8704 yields 0.04 mag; 5.05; 4.85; 4.92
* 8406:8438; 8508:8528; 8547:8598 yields 0.08 mag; 4.94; 4.77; 4.83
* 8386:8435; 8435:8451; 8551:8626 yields 0.07 mag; 4.97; 4.83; 4.94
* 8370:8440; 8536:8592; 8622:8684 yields 0.05 mag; 4.95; 4.91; 4.92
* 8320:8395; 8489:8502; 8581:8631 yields 0.09 mag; 5.04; 4.89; 4.96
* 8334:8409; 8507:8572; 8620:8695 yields 0.09 mag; 5.02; 4.91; 4.95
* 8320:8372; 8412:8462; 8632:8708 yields 0.06 mag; 5.08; 4.9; 5.03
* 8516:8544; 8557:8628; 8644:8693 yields -0.05 mag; 4.47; 4.87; 4.65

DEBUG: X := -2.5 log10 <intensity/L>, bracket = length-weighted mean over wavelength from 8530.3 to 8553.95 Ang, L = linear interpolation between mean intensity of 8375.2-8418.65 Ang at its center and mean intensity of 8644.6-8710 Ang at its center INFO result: 0.11 mag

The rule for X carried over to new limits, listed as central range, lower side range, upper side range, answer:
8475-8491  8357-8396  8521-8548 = 0.01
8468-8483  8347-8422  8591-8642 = 0.11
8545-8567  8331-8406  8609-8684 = 0.07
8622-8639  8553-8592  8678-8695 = -0.03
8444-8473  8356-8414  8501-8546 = 0.04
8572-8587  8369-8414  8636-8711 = 0.02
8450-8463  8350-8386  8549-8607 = 0.08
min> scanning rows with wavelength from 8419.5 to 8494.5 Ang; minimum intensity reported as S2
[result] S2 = 4.466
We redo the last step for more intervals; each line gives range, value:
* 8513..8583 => 4.334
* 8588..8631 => 4.839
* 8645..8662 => 4.685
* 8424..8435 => 4.698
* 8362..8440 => 4.618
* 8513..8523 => 4.463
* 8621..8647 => 4.929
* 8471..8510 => 4.458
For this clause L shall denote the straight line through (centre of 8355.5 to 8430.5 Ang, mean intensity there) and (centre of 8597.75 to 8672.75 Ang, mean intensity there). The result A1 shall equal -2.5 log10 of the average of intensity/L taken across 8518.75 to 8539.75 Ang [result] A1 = 0.10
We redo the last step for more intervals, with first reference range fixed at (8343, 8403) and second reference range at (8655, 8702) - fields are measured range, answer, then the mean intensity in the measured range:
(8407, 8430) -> -0.01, 5.01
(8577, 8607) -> 0.01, 4.85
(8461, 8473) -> 0.11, 4.48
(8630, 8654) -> -0.03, 4.99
